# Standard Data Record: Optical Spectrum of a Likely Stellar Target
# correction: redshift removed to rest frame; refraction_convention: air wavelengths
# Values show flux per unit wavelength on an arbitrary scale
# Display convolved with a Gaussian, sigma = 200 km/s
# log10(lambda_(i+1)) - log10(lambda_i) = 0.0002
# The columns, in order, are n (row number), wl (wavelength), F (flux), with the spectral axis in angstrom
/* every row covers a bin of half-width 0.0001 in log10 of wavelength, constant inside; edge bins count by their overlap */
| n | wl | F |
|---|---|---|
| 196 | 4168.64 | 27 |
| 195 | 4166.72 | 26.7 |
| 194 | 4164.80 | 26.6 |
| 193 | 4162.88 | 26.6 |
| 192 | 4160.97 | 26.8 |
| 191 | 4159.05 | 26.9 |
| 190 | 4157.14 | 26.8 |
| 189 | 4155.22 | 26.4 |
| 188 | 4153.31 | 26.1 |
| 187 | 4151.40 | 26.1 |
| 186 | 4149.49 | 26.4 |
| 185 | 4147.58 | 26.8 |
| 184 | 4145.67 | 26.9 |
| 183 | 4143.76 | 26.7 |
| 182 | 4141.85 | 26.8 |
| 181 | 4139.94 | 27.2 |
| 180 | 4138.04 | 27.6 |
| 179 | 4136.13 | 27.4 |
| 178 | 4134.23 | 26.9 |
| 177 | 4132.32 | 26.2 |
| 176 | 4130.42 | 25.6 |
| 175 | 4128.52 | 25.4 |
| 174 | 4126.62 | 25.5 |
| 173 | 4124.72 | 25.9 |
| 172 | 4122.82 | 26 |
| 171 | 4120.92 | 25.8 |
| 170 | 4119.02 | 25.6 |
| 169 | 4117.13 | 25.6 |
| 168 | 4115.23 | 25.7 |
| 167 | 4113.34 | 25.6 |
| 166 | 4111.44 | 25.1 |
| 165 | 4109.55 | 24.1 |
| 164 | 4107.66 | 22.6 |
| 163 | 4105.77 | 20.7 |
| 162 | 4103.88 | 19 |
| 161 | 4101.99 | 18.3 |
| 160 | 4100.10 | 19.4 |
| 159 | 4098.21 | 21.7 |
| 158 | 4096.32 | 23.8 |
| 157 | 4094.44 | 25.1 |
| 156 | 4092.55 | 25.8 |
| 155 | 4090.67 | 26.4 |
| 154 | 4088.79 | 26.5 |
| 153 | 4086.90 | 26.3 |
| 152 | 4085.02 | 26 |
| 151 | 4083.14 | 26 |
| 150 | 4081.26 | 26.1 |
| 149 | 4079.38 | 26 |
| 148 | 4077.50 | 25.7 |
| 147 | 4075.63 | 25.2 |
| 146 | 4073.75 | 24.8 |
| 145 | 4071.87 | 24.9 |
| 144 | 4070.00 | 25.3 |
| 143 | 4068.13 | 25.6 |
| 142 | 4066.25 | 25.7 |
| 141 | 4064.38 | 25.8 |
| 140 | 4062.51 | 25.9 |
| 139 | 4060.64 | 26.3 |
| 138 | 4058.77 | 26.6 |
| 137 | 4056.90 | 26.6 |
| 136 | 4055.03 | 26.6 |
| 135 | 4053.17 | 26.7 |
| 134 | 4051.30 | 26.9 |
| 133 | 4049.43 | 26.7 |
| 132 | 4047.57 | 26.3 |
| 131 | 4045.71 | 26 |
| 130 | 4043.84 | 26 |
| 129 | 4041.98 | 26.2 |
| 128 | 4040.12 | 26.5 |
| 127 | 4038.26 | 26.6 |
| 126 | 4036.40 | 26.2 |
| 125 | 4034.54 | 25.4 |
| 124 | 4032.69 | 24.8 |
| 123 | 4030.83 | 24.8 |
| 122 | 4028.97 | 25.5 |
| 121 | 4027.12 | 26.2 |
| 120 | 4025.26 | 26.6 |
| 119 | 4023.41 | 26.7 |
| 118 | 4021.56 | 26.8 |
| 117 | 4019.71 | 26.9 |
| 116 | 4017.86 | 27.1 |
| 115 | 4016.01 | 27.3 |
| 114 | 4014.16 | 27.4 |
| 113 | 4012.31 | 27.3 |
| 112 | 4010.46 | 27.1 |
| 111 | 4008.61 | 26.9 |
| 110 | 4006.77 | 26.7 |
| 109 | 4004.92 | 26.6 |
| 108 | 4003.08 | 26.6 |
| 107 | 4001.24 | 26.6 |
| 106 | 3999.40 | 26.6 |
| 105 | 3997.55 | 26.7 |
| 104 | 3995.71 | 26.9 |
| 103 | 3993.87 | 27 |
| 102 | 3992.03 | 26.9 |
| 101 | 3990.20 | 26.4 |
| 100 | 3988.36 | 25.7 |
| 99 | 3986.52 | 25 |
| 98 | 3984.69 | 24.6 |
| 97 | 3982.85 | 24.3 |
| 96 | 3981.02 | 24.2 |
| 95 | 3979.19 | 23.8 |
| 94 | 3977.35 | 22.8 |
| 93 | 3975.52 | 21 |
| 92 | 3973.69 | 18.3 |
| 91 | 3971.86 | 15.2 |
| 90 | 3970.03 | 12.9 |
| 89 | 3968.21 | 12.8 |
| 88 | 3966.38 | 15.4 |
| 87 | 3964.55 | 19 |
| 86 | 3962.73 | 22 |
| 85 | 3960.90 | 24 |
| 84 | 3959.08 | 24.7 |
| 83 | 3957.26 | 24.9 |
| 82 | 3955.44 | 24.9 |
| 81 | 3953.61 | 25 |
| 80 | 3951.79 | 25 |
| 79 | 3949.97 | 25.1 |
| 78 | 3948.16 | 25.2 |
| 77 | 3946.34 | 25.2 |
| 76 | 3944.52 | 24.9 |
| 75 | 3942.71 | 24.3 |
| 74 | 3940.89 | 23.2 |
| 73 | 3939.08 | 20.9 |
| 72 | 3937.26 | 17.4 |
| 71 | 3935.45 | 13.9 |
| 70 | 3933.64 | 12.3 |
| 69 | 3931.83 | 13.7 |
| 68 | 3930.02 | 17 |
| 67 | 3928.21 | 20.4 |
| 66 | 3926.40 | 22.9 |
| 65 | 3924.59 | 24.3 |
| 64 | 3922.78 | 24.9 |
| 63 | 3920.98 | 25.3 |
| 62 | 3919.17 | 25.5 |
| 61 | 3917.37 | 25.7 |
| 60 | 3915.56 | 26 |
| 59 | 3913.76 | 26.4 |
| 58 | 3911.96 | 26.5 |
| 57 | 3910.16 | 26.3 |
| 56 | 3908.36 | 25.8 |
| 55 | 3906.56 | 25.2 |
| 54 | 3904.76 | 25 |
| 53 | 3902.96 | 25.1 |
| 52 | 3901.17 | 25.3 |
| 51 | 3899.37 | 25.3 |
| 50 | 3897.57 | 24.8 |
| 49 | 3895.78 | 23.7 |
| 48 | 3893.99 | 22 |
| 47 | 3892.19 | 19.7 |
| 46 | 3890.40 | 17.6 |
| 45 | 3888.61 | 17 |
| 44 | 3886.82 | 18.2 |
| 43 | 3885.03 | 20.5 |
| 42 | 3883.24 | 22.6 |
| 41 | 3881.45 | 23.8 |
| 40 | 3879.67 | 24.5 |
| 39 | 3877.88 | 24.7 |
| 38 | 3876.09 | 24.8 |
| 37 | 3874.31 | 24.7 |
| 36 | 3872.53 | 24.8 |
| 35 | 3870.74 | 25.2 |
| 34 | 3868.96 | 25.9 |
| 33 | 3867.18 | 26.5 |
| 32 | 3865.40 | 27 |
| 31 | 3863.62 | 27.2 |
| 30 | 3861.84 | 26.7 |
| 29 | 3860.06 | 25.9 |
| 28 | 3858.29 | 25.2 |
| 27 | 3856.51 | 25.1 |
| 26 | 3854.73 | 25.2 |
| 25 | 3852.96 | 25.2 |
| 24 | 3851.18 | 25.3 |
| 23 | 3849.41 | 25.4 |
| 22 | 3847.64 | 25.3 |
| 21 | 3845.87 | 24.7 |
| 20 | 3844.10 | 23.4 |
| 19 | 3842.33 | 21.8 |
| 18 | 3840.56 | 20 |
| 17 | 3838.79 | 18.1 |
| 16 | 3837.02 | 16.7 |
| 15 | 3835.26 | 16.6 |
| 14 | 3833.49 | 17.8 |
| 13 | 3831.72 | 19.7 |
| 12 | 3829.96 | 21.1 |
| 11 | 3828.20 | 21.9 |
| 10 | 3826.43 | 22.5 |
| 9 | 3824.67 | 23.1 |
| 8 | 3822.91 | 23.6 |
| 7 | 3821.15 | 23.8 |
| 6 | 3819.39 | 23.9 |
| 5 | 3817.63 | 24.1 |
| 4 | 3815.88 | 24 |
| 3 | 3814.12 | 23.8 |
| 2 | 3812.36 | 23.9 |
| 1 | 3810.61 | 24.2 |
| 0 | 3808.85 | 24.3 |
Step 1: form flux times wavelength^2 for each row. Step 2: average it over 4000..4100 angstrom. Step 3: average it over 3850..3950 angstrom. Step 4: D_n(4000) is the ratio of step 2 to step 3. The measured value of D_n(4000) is 1.2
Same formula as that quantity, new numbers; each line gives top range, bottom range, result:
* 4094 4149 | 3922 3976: 1.31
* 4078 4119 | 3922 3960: 1.19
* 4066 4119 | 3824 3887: 1.18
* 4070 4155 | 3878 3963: 1.21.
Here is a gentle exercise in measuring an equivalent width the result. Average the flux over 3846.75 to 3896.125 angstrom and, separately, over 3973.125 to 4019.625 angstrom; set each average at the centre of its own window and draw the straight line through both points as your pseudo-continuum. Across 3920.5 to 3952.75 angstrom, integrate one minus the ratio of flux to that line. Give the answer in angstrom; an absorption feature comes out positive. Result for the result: 4.5 angstrom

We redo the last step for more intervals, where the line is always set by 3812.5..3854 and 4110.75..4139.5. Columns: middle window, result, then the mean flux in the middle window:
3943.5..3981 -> 3.5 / 21.7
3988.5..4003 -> -1.4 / 26.7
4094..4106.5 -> 2.3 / 21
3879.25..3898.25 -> 1.5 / 21.2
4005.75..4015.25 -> -1.0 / 27.1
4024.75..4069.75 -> -1.9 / 26.1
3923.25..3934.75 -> 2.4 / 18.6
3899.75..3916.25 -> -1.8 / 25.7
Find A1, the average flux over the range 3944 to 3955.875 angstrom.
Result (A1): 25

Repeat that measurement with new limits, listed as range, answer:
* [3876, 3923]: 23.8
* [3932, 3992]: 21.7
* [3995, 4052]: 26.5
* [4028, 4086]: 25.9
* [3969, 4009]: 24.1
